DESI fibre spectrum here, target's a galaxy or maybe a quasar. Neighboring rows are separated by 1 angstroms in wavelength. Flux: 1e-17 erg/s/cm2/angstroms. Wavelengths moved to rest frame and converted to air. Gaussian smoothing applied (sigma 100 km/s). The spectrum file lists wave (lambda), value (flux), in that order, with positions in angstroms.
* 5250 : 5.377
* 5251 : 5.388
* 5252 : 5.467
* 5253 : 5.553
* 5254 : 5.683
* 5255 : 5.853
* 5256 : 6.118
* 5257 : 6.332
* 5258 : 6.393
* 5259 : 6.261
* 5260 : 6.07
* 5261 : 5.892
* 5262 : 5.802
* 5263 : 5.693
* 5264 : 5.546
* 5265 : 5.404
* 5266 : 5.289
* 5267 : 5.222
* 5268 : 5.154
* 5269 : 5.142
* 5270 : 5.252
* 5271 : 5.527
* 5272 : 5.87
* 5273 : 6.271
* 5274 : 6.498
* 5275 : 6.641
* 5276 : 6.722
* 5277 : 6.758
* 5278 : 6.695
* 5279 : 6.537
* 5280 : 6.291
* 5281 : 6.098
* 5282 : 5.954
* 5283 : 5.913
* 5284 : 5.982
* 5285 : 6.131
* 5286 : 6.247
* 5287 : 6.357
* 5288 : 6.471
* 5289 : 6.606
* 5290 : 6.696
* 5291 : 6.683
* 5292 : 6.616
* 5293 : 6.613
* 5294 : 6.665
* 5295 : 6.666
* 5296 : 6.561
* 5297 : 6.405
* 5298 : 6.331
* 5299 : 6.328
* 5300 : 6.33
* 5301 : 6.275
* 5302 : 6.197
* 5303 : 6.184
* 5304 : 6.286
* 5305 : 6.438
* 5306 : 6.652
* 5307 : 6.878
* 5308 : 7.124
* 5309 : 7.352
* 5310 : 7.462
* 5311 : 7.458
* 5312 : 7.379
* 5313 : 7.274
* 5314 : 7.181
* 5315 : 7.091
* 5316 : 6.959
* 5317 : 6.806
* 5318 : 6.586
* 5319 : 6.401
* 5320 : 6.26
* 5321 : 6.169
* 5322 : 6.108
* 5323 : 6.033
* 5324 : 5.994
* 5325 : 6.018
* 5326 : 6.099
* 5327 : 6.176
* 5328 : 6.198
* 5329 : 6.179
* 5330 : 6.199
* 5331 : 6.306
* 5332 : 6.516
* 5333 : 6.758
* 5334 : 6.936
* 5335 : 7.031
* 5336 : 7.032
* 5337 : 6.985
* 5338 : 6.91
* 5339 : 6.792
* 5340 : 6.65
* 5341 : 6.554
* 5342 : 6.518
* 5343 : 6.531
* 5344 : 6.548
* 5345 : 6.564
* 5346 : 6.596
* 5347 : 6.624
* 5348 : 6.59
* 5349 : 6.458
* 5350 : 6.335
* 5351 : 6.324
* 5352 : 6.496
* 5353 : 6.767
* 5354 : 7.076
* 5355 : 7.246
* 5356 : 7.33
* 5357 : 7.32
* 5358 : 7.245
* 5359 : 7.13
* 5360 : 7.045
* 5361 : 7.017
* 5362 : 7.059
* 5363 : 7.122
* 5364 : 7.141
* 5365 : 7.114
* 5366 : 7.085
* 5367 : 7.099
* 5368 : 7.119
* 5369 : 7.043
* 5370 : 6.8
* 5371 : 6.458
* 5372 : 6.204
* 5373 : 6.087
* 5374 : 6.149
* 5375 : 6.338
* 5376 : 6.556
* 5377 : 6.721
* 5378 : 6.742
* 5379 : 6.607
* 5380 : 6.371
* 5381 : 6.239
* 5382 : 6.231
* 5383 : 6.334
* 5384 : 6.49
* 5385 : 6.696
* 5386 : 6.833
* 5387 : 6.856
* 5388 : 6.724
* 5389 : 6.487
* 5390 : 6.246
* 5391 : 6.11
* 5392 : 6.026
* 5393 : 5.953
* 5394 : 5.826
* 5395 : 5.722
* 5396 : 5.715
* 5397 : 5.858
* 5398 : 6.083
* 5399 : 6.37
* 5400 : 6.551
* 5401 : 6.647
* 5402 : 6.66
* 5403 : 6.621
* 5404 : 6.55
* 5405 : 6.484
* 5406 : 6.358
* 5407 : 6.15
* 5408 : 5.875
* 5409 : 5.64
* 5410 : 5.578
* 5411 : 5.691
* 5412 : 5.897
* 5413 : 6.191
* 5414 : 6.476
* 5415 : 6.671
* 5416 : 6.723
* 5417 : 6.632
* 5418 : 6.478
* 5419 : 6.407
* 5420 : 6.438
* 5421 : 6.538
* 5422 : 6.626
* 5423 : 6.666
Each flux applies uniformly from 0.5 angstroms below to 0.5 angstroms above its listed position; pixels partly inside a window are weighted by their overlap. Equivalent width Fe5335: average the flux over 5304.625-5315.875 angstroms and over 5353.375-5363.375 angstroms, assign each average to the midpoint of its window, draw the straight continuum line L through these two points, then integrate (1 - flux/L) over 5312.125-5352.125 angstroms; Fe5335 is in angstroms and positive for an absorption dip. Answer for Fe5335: 3.3 angstroms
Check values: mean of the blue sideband 7.12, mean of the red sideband 7.15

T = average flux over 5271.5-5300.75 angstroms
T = 6.41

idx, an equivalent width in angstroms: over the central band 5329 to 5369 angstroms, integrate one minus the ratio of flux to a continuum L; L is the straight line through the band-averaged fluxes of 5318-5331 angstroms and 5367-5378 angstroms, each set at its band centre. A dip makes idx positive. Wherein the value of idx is -2.7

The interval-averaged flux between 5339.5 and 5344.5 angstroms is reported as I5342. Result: 6.56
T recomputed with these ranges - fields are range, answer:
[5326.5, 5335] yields 6.45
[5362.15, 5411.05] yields 6.43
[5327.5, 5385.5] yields 6.7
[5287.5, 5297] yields 6.61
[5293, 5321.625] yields 6.7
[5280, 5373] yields 6.64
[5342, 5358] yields 6.73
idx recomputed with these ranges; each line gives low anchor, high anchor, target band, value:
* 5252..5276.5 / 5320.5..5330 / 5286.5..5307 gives -1.7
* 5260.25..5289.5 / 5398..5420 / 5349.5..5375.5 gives -2.7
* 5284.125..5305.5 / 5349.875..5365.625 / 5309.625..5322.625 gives -0.4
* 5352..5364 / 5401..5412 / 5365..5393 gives 0.6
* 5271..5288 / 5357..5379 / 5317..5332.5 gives 0.8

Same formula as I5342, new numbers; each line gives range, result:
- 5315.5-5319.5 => 6.69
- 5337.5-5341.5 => 6.73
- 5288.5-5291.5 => 6.66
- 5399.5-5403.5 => 6.62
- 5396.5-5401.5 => 6.3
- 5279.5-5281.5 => 6.19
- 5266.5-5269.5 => 5.17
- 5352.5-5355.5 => 7.03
